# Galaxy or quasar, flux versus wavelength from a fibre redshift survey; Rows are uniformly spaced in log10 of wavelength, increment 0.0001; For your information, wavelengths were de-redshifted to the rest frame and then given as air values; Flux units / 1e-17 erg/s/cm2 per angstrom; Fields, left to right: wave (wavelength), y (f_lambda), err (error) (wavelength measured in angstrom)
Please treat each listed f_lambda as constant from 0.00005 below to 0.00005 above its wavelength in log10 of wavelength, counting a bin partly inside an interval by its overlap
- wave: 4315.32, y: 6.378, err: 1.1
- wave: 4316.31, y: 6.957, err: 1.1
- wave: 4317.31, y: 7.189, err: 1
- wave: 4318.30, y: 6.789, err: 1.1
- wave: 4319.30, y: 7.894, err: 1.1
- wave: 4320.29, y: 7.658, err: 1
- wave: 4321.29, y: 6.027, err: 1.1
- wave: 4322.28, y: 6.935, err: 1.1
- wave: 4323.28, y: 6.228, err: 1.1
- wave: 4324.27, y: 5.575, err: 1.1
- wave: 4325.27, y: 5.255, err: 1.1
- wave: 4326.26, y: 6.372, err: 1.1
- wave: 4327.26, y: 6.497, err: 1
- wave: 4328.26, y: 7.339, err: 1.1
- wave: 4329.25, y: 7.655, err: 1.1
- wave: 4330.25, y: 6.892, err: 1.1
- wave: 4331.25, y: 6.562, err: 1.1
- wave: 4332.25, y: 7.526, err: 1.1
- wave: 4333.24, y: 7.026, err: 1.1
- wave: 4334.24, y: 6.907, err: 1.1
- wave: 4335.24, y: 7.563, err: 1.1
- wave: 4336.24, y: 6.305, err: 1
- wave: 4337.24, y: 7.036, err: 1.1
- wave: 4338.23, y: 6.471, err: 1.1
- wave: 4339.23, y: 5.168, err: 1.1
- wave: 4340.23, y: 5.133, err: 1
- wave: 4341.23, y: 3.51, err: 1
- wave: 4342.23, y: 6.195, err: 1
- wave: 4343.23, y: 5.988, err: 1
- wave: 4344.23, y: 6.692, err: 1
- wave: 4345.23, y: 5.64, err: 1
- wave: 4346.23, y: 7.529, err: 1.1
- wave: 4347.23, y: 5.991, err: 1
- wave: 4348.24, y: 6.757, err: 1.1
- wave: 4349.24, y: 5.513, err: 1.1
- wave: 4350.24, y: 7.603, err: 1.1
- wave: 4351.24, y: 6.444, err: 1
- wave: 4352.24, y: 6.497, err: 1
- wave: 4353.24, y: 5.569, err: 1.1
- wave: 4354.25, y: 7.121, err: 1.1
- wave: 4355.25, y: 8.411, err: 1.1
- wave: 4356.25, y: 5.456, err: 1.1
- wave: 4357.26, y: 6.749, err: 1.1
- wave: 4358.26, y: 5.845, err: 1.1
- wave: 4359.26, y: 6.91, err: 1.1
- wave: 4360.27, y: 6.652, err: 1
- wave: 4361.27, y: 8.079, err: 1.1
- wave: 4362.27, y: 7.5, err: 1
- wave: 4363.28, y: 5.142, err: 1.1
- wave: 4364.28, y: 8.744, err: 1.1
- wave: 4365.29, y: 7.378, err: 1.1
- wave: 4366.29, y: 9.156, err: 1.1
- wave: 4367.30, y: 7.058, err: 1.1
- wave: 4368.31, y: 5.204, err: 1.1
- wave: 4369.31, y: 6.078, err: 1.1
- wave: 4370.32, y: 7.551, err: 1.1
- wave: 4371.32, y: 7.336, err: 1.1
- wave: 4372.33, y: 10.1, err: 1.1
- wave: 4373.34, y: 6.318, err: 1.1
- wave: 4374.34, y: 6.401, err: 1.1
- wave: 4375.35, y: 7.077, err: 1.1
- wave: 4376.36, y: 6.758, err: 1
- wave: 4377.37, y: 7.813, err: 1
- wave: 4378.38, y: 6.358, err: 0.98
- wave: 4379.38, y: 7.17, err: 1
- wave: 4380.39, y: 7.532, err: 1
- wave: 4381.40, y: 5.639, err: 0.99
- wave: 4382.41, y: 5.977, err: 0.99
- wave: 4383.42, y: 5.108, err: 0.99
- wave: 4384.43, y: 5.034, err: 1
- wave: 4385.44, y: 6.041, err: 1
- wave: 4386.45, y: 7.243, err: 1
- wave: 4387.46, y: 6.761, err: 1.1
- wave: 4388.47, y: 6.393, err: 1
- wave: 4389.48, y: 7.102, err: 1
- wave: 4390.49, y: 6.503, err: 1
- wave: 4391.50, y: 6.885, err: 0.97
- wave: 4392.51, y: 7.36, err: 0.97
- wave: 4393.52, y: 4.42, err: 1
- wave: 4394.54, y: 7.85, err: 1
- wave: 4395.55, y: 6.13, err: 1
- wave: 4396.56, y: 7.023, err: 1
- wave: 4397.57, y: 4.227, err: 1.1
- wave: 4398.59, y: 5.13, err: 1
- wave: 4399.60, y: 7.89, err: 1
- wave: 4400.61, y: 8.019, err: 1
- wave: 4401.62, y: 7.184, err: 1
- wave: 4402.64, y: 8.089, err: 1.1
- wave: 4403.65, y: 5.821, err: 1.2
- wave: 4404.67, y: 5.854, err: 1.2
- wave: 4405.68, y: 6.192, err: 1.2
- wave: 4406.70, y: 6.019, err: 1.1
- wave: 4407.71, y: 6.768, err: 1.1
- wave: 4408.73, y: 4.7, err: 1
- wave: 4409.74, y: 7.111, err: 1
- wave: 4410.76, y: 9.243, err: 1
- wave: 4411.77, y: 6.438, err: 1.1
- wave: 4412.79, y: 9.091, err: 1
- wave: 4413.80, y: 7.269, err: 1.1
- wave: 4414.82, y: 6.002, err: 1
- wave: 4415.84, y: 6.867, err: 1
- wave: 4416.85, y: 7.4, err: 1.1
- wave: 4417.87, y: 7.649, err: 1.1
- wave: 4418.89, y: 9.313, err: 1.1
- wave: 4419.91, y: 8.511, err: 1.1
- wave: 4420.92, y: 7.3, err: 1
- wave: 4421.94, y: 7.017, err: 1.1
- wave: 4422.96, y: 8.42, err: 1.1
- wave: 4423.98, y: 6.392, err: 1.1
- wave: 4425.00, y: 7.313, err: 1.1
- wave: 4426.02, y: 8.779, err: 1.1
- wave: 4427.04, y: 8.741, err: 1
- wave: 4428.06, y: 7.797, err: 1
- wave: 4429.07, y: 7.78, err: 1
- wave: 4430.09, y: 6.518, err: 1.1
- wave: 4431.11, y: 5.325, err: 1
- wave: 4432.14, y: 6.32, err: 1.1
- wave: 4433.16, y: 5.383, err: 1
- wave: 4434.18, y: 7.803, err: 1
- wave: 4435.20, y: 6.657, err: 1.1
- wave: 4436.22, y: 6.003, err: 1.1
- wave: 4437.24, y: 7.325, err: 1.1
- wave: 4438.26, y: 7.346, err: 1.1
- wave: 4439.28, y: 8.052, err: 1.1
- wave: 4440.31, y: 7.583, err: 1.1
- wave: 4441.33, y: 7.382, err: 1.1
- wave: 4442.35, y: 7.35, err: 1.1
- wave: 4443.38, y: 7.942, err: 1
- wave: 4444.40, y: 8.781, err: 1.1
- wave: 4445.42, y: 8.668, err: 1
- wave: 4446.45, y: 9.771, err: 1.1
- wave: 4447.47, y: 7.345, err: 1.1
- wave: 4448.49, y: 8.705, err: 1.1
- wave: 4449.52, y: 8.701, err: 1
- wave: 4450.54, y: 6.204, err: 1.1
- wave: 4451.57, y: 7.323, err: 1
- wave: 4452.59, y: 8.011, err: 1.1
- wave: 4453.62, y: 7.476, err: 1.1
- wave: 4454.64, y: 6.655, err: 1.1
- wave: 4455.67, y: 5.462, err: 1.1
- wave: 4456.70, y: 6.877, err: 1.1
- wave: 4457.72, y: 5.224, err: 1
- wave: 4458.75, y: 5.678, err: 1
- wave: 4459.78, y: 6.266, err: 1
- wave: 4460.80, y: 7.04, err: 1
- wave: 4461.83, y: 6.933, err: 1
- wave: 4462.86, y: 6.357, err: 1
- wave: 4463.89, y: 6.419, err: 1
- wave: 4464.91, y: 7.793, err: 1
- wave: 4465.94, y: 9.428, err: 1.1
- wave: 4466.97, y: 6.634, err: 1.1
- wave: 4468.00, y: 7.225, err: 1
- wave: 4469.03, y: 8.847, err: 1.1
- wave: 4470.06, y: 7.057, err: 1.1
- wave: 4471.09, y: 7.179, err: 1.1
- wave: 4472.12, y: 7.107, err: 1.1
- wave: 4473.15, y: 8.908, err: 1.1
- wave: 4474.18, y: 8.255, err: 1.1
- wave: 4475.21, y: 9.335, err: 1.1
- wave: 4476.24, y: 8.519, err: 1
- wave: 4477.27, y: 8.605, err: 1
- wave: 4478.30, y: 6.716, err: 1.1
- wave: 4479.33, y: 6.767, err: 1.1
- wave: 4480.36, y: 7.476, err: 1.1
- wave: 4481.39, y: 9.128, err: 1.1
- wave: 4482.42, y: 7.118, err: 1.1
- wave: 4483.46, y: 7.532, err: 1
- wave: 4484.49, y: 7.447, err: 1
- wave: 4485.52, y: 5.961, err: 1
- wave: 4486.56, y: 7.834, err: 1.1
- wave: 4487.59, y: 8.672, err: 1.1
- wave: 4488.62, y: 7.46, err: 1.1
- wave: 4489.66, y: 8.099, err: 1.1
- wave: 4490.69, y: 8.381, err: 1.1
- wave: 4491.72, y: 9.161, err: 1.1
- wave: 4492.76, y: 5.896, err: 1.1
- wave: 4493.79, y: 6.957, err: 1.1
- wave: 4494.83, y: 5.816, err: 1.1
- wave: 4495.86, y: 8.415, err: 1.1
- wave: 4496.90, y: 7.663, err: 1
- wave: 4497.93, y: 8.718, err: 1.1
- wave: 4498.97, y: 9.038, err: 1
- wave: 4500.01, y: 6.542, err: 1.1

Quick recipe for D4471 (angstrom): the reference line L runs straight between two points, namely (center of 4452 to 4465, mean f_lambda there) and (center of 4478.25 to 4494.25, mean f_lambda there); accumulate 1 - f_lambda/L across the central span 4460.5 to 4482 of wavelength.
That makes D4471 -2.0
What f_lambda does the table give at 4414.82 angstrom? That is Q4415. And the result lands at 6.002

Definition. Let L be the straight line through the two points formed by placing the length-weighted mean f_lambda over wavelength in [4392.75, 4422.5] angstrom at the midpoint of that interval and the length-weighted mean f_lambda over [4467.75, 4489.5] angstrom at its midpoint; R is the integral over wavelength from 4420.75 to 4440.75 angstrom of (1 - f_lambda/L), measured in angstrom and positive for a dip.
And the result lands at 0.0 angstrom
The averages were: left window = 6.92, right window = 7.78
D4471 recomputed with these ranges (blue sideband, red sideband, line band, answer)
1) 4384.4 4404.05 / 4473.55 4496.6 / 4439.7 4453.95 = -1.4 angstrom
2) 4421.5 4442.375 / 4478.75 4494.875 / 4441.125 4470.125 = -0.1 angstrom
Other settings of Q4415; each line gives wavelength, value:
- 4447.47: 7.345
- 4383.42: 5.108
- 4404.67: 5.854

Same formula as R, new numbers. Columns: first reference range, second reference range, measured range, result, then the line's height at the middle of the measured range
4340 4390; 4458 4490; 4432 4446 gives -0.2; 7.24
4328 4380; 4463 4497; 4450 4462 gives 1.5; 7.5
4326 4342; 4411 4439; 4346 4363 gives -0.1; 6.68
